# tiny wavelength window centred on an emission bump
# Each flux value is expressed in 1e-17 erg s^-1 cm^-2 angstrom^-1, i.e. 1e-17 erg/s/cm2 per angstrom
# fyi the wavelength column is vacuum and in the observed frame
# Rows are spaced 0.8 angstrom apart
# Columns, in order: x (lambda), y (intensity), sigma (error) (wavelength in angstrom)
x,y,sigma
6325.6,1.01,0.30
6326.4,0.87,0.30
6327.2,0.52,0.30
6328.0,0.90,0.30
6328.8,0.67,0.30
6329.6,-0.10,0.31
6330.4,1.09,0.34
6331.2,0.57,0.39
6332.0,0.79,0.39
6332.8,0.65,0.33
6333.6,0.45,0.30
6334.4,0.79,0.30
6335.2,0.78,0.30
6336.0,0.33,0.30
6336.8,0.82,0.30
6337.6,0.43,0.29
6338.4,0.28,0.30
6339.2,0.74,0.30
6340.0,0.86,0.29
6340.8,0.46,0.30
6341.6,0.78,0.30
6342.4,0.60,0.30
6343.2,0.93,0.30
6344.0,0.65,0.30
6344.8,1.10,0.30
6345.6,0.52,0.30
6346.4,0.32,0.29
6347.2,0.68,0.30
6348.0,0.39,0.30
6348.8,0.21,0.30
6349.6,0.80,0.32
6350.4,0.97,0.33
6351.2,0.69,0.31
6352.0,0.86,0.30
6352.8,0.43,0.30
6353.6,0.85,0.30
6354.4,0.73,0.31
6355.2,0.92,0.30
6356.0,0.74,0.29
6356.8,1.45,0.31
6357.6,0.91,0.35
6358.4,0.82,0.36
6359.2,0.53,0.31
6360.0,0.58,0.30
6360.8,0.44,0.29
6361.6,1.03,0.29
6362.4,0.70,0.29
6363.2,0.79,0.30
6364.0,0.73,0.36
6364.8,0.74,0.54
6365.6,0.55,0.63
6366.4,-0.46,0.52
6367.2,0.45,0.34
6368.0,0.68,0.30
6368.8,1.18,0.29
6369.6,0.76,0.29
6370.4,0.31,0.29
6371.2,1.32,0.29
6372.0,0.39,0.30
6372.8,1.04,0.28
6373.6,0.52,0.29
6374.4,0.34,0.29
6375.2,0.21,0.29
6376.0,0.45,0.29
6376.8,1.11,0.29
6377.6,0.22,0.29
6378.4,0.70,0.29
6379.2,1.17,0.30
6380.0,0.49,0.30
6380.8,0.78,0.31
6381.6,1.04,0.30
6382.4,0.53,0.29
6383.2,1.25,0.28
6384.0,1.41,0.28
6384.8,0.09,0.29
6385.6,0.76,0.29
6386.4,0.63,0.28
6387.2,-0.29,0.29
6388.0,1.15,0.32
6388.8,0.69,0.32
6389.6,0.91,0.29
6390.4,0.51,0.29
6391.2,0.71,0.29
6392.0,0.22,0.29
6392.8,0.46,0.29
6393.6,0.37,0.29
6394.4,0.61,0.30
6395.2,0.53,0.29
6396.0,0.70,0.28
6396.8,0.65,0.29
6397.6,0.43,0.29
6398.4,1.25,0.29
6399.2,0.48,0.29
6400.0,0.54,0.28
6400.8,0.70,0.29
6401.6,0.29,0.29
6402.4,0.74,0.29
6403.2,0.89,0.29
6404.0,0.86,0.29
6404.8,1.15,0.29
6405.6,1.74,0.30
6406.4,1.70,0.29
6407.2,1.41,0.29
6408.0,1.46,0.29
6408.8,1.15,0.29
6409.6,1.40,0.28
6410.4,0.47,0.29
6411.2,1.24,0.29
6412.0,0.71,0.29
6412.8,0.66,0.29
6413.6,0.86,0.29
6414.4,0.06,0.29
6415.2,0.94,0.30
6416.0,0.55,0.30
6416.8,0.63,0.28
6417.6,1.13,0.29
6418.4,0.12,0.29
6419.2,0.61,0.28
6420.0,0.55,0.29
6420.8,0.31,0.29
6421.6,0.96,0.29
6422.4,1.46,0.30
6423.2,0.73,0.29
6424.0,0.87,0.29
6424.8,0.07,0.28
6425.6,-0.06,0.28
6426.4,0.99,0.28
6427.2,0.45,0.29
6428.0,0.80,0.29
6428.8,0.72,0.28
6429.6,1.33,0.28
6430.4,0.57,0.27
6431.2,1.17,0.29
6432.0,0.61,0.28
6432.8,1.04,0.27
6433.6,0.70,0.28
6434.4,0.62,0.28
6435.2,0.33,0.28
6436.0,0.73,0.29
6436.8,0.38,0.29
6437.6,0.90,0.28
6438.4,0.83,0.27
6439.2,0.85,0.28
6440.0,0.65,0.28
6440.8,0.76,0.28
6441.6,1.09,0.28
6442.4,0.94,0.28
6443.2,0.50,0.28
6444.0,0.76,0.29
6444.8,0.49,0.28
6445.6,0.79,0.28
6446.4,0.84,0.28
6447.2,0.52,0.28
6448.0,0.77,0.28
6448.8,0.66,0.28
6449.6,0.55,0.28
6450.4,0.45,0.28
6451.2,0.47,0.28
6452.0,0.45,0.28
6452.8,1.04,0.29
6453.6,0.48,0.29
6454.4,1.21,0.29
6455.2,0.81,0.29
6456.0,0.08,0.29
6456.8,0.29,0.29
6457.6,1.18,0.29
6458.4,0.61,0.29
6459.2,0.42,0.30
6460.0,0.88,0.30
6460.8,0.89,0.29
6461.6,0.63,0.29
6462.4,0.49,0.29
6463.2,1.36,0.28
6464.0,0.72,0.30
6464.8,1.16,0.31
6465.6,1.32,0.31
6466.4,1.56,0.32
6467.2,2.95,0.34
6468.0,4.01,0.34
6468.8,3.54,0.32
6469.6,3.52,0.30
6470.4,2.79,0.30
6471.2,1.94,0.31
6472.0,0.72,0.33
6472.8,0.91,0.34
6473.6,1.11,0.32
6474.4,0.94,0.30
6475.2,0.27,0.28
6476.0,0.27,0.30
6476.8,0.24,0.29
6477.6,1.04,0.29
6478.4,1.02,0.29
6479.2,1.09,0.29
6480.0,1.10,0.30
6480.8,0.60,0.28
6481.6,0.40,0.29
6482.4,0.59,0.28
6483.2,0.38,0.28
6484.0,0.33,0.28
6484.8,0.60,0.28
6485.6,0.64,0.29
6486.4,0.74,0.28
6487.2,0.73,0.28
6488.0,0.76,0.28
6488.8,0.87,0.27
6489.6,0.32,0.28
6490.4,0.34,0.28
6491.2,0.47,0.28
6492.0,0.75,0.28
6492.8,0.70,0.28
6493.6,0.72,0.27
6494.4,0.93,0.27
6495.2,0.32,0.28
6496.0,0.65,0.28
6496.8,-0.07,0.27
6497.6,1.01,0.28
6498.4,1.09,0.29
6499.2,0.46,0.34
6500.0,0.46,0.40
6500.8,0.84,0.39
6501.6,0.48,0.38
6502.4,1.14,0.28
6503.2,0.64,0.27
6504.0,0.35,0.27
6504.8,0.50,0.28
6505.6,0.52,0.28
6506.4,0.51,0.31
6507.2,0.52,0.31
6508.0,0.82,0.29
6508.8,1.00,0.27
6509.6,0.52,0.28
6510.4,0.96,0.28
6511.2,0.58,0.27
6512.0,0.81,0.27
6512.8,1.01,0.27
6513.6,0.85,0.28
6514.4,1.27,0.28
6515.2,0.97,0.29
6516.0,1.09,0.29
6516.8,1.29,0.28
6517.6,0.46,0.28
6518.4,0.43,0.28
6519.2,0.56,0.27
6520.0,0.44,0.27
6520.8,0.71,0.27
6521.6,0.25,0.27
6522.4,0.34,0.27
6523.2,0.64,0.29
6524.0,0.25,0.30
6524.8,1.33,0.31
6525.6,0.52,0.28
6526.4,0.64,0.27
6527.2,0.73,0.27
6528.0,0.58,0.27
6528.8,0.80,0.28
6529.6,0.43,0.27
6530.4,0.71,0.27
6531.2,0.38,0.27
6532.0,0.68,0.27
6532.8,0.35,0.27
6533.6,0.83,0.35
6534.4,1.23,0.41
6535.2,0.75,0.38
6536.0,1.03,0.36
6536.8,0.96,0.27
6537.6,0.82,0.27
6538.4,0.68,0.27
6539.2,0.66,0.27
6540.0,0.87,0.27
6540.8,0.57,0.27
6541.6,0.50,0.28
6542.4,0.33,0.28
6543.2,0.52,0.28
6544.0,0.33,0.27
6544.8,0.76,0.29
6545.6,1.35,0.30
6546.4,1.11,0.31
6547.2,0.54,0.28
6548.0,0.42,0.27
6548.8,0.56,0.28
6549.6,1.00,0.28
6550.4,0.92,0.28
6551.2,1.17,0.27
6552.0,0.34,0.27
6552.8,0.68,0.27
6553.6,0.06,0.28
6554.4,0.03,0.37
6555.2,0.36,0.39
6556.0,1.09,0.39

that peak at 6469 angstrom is [O III] 5007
